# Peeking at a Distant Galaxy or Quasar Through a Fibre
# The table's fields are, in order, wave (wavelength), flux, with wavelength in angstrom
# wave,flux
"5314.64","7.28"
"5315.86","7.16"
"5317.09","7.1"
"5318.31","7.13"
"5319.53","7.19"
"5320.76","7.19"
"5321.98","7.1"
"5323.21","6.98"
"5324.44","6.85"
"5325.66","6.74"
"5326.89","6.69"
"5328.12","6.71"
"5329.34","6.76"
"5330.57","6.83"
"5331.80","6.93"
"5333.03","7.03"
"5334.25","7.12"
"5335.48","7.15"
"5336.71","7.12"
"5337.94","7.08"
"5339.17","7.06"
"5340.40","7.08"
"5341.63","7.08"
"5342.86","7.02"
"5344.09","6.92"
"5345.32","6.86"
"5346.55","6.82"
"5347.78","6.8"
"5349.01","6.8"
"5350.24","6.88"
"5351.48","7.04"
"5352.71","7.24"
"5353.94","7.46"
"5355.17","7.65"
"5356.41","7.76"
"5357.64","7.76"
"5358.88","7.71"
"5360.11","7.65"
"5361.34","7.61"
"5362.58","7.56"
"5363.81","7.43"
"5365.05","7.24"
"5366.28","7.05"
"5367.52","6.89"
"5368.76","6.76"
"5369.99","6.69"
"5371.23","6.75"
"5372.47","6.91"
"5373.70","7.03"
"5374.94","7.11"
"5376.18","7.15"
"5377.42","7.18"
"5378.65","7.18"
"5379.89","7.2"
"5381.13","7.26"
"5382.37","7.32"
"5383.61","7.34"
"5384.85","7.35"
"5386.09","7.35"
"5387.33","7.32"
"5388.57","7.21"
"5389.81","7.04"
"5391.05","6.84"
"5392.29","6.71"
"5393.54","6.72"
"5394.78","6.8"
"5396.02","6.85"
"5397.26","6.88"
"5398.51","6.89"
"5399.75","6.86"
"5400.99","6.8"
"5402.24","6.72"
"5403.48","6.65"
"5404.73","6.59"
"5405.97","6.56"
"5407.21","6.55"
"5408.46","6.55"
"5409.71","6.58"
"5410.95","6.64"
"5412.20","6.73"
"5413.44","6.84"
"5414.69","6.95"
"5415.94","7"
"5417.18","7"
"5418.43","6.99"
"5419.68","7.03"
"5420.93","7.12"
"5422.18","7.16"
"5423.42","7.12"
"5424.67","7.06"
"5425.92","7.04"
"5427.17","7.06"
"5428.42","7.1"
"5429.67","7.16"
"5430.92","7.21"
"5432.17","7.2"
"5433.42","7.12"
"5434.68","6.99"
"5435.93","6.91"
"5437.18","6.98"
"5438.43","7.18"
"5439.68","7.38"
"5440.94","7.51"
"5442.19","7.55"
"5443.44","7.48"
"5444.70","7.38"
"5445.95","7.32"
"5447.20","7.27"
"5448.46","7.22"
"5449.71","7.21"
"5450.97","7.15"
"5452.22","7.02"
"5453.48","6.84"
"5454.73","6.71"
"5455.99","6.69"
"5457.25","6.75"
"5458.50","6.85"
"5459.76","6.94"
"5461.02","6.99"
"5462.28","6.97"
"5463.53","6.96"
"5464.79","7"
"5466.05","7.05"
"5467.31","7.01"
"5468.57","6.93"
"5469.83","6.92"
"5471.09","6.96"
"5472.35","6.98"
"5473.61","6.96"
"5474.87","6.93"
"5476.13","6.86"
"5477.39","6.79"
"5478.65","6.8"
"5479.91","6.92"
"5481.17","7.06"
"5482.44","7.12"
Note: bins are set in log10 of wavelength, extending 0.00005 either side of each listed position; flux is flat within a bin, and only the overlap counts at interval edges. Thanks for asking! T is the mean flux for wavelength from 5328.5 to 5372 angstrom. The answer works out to 7.13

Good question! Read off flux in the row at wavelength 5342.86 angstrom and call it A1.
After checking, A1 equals 7.02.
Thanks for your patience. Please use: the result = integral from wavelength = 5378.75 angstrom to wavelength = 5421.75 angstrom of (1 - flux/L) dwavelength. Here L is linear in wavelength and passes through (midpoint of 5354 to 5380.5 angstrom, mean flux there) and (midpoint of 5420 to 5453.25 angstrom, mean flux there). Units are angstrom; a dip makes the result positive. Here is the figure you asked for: 1.78 angstrom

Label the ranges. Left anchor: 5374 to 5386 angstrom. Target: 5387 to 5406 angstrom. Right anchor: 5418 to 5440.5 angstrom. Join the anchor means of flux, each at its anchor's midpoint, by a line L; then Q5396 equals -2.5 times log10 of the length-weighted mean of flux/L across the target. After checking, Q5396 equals 0.05 mag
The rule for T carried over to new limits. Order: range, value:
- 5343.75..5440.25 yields 7.05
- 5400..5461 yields 7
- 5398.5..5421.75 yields 6.79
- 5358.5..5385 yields 7.19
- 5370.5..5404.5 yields 7.01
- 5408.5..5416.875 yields 6.78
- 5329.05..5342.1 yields 7.03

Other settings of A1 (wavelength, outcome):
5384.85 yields 7.35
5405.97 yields 6.56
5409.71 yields 6.58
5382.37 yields 7.32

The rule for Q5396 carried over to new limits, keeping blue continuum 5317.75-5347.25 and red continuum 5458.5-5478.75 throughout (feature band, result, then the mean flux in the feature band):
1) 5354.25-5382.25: -0.04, 7.25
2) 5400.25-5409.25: 0.05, 6.63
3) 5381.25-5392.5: -0.03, 7.19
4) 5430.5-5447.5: -0.05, 7.25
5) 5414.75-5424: -0.02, 7.06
